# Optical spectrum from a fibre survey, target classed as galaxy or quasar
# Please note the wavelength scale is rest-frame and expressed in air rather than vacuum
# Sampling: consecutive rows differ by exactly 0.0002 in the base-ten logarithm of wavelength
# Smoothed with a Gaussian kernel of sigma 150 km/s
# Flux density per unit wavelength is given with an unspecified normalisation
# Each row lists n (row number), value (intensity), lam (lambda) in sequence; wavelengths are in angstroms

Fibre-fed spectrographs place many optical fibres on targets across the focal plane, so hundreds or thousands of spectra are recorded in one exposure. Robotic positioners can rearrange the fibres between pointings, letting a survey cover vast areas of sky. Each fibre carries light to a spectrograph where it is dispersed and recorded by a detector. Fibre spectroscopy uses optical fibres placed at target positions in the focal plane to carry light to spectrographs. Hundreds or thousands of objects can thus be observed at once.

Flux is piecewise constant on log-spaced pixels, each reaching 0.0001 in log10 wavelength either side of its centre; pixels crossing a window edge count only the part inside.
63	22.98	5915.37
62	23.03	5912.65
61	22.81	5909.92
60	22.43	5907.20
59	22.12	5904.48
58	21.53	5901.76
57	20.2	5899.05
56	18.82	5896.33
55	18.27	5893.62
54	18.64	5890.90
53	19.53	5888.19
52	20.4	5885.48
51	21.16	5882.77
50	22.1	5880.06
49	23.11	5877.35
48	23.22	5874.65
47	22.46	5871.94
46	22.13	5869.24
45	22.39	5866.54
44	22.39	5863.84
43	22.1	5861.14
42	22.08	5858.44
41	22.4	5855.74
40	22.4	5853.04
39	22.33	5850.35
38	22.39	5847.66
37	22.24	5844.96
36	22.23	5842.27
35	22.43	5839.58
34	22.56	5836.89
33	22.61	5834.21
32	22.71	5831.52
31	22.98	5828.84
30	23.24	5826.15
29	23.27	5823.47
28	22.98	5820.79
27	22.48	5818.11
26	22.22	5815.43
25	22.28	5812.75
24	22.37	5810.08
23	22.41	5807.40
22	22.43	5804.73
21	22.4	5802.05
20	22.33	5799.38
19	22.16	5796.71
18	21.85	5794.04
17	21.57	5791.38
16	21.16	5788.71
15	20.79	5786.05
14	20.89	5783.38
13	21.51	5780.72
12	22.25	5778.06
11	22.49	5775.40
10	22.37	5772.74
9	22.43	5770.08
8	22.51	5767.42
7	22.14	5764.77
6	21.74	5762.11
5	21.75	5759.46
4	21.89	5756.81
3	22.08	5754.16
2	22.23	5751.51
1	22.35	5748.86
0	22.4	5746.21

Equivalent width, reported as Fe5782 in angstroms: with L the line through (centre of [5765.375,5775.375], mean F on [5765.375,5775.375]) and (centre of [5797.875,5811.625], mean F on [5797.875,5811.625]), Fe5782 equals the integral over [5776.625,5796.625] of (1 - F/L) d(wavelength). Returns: 0.8 angstroms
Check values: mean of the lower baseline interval 22.4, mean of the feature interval 21.5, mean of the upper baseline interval 22.4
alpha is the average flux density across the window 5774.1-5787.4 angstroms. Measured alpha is 21.6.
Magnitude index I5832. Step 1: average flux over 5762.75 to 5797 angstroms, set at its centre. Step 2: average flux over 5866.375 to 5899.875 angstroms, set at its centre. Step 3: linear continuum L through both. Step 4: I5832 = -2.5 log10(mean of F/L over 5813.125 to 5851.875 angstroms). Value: -0.06 mag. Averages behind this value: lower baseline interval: 21.8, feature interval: 22.6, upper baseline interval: 20.9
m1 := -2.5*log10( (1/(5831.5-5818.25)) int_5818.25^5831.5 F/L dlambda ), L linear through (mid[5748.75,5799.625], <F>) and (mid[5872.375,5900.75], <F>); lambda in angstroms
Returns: -0.083 mag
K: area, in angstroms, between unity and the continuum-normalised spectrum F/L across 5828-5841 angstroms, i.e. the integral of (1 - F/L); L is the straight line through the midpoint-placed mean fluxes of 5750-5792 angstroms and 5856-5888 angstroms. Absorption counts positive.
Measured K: -0.4 angstroms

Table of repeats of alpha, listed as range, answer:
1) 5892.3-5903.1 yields 19.7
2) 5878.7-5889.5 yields 20.8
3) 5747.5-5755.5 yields 22.2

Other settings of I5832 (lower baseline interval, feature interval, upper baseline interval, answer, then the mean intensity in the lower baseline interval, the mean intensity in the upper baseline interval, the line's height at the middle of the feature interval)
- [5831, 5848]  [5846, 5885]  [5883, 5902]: -0.06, 22.4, 19.6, 21.1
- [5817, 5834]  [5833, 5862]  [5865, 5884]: 0.02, 22.9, 22.4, 22.7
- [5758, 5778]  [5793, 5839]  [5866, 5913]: -0.03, 22.2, 21.3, 21.8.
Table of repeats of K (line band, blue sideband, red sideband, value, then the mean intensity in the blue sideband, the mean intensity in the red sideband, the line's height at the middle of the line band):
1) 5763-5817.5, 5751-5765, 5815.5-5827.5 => 1.0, 21.9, 22.9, 22.4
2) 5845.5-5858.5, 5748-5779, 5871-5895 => -0.7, 22.2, 21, 21.3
